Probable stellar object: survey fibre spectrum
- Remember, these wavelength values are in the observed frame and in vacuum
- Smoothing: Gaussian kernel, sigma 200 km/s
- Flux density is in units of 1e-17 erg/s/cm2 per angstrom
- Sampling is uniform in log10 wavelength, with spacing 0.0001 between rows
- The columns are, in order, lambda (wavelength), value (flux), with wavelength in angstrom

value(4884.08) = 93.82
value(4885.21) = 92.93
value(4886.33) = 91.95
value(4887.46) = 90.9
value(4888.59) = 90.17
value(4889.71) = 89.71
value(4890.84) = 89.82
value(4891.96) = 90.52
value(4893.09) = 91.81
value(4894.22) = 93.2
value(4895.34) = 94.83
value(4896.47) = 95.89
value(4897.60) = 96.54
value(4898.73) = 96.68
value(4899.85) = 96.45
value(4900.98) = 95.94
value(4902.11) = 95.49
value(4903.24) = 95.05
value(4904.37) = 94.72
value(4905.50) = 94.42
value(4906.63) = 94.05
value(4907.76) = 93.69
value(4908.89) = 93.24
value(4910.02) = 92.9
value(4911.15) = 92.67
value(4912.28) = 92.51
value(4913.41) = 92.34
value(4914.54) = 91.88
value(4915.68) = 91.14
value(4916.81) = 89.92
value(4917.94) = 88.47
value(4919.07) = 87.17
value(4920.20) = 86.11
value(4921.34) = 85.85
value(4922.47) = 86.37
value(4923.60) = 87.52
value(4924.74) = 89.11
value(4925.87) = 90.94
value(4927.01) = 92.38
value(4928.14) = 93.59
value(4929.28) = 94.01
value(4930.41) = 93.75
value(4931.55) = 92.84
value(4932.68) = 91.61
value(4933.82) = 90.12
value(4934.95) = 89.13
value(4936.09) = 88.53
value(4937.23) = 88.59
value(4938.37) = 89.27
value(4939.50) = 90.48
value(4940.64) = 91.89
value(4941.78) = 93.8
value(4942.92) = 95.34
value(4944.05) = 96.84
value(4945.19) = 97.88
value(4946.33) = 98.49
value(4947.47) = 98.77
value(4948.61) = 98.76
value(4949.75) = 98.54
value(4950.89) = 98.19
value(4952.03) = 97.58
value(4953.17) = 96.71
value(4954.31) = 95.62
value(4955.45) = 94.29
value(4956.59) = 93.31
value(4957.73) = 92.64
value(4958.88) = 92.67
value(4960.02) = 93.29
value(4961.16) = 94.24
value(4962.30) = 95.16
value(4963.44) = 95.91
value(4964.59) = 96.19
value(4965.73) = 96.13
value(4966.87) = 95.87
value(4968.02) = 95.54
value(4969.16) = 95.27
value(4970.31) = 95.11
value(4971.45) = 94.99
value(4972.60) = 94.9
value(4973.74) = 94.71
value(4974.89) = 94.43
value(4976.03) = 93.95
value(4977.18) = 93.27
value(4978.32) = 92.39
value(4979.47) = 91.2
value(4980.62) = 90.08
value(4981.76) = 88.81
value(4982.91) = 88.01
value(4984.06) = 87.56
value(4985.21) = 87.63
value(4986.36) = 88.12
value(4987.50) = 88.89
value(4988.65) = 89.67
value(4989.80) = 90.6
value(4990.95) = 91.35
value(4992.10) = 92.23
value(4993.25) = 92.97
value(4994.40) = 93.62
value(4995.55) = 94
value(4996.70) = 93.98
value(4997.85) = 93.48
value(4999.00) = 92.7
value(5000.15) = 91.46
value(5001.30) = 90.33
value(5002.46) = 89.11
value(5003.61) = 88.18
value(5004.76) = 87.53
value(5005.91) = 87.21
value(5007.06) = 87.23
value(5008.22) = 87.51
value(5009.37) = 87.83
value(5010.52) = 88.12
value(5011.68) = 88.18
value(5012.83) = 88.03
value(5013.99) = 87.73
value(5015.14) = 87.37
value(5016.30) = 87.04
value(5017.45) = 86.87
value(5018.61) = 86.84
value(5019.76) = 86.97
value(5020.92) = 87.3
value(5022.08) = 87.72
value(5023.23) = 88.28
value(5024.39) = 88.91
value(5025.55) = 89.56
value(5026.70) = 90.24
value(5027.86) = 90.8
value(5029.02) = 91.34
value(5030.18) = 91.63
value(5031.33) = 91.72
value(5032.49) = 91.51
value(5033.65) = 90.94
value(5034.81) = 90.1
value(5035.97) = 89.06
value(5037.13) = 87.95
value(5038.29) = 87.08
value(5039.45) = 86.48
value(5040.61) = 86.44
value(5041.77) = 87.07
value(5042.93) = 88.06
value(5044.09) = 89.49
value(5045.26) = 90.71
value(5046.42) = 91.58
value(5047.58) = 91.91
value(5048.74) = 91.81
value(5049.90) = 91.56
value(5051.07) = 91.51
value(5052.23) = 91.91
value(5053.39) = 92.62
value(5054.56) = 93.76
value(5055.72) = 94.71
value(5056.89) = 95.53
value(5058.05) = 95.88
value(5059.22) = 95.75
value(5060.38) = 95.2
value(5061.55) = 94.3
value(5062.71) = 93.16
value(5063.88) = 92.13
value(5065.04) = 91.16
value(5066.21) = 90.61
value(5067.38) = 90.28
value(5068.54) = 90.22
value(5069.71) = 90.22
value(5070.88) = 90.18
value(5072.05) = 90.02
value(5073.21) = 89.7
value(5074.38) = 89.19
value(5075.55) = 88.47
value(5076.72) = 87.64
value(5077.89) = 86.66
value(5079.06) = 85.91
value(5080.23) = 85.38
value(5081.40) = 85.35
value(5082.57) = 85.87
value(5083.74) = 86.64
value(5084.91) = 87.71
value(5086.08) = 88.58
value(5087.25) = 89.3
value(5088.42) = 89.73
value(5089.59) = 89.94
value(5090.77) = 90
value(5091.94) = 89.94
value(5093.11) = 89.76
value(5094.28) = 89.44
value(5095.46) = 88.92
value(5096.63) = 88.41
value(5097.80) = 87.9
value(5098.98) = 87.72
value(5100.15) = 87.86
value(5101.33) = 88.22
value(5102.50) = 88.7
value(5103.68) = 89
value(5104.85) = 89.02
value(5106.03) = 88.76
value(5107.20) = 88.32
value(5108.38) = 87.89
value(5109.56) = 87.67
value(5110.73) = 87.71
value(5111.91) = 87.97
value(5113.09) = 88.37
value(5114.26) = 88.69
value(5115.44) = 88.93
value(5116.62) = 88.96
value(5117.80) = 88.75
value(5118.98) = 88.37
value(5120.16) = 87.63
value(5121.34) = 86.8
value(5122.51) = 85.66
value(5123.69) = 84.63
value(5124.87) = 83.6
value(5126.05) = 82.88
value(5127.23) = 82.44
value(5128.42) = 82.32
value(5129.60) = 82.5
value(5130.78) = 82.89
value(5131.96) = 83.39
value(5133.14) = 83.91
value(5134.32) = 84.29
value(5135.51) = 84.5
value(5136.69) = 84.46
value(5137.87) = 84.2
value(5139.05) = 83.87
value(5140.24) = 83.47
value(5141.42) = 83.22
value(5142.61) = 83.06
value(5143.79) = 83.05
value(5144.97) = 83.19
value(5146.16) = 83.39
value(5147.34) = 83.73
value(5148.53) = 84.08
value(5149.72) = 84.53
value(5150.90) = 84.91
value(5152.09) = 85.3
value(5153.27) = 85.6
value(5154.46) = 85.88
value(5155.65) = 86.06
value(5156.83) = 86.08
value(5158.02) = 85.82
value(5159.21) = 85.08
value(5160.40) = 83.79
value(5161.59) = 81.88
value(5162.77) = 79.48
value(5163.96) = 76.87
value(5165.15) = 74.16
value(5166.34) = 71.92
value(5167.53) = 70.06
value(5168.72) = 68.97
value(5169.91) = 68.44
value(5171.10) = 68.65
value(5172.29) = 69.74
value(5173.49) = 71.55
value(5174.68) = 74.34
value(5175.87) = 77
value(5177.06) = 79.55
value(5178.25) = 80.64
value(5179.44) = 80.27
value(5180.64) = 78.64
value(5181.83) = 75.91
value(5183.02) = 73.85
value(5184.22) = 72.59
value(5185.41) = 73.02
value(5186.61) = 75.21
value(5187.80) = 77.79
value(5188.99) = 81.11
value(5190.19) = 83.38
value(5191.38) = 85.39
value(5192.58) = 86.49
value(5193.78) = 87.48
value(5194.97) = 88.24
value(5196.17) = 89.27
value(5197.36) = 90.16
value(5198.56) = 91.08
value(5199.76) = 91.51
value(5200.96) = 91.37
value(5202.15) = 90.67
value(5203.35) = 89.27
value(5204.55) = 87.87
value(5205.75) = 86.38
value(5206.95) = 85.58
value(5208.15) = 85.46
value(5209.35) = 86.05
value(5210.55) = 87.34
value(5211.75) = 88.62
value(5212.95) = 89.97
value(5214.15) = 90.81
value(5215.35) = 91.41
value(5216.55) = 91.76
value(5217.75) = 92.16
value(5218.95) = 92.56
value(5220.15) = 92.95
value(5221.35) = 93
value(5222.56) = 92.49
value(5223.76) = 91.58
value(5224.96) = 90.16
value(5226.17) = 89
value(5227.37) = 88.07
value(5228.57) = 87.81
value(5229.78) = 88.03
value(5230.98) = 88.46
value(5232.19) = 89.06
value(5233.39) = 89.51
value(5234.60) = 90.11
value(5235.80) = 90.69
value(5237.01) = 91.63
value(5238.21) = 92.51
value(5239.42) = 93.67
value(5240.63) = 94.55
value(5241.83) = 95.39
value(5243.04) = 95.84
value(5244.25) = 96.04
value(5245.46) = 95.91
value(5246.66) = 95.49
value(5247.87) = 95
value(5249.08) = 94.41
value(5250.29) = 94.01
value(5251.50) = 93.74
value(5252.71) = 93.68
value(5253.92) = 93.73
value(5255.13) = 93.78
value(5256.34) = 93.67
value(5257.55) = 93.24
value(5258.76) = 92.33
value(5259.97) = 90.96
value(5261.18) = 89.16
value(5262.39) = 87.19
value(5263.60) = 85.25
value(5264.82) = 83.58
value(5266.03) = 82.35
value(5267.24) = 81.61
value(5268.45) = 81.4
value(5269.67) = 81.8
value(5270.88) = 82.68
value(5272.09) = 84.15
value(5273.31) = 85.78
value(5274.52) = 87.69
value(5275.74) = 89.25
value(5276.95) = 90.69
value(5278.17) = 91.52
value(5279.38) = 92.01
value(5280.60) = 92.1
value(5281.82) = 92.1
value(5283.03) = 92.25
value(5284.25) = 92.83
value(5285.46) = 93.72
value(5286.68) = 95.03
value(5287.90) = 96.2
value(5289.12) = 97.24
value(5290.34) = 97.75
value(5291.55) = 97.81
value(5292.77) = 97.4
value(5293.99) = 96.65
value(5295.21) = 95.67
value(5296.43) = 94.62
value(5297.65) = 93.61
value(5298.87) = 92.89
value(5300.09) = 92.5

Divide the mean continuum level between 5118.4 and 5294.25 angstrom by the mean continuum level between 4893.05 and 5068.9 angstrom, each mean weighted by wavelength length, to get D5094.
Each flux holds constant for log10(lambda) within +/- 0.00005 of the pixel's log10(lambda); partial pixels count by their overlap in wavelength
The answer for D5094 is 0.9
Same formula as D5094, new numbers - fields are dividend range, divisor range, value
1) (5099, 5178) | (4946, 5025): 0.91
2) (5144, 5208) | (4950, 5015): 0.88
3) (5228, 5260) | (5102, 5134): 1.07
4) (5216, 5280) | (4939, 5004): 0.97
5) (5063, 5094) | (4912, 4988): 0.96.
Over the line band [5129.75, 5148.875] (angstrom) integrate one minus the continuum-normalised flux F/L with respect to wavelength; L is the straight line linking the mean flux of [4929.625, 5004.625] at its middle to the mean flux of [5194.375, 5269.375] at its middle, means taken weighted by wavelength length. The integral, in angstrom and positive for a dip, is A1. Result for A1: 1.6 angstrom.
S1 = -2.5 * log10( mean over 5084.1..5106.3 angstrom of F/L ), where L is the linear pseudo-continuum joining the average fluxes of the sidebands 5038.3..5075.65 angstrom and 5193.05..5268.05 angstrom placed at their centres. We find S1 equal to 0.03 mag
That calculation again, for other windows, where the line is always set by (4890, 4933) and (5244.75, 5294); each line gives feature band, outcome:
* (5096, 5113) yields 0.04 mag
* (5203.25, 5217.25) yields 0.04 mag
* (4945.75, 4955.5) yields -0.06 mag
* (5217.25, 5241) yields 0.00 mag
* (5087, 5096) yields 0.02 mag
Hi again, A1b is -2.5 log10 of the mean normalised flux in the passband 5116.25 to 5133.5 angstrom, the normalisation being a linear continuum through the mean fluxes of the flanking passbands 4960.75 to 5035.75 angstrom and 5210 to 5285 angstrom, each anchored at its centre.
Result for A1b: 0.07 mag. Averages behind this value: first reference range 90.8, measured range 84.9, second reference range 90.5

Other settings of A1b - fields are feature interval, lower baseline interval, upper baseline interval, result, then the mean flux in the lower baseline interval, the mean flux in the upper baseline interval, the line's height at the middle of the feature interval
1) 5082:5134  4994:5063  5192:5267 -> 0.04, 90.2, 90.6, 90.4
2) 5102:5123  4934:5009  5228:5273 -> 0.04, 92.8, 90.3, 91.5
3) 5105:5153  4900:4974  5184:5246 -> 0.06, 93.3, 88.9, 90.3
